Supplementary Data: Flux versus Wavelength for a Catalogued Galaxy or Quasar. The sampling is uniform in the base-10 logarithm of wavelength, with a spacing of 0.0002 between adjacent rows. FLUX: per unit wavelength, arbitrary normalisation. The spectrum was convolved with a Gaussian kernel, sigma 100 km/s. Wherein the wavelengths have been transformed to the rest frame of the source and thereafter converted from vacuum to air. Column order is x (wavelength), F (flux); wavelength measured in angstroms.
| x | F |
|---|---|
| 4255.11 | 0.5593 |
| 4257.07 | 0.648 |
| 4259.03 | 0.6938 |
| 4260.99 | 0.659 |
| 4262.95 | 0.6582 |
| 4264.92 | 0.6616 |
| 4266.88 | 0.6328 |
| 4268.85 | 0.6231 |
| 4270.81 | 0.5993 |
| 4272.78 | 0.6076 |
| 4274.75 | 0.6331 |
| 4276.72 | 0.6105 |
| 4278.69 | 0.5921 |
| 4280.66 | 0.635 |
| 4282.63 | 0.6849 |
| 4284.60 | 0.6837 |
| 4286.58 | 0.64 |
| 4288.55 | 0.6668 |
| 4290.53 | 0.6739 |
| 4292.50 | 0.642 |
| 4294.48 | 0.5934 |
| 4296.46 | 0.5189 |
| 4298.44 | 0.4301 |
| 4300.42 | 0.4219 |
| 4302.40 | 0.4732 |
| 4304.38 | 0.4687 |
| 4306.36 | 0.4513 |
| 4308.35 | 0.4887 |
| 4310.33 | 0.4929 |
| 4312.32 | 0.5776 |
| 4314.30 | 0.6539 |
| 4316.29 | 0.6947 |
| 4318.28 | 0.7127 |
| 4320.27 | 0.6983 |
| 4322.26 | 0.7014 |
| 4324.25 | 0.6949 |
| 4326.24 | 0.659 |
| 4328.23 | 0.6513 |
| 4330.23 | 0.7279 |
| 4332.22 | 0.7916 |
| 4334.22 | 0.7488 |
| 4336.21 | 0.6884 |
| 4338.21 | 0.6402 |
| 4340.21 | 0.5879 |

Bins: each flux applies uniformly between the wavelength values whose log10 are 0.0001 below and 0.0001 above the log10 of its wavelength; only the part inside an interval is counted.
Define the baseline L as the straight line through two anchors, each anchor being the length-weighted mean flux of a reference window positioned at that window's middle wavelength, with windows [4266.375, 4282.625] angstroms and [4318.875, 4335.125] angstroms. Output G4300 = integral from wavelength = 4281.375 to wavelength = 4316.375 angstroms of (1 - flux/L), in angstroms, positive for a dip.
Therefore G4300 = 4.92 angstroms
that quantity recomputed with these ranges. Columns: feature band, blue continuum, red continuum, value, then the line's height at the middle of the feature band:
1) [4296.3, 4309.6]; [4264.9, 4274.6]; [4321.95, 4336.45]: 4.1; 0.671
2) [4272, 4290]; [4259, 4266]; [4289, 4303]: -1.3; 0.597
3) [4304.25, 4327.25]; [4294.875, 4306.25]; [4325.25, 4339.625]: -1.3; 0.578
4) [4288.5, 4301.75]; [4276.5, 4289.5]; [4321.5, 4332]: 2.1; 0.66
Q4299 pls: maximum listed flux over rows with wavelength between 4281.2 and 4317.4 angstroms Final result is 0.6947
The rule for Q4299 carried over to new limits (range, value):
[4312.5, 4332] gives 0.7279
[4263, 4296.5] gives 0.6849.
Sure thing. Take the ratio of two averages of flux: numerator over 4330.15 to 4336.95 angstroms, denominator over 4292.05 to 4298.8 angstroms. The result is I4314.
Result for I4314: 1.4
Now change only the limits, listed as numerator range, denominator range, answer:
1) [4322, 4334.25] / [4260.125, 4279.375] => 1.13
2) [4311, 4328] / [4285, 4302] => 1.17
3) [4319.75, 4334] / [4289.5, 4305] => 1.33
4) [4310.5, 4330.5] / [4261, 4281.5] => 1.07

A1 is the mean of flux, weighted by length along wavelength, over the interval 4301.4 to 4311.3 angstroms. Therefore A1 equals 0.475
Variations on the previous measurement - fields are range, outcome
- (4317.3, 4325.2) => 0.702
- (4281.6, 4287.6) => 0.67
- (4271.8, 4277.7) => 0.617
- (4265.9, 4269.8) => 0.628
